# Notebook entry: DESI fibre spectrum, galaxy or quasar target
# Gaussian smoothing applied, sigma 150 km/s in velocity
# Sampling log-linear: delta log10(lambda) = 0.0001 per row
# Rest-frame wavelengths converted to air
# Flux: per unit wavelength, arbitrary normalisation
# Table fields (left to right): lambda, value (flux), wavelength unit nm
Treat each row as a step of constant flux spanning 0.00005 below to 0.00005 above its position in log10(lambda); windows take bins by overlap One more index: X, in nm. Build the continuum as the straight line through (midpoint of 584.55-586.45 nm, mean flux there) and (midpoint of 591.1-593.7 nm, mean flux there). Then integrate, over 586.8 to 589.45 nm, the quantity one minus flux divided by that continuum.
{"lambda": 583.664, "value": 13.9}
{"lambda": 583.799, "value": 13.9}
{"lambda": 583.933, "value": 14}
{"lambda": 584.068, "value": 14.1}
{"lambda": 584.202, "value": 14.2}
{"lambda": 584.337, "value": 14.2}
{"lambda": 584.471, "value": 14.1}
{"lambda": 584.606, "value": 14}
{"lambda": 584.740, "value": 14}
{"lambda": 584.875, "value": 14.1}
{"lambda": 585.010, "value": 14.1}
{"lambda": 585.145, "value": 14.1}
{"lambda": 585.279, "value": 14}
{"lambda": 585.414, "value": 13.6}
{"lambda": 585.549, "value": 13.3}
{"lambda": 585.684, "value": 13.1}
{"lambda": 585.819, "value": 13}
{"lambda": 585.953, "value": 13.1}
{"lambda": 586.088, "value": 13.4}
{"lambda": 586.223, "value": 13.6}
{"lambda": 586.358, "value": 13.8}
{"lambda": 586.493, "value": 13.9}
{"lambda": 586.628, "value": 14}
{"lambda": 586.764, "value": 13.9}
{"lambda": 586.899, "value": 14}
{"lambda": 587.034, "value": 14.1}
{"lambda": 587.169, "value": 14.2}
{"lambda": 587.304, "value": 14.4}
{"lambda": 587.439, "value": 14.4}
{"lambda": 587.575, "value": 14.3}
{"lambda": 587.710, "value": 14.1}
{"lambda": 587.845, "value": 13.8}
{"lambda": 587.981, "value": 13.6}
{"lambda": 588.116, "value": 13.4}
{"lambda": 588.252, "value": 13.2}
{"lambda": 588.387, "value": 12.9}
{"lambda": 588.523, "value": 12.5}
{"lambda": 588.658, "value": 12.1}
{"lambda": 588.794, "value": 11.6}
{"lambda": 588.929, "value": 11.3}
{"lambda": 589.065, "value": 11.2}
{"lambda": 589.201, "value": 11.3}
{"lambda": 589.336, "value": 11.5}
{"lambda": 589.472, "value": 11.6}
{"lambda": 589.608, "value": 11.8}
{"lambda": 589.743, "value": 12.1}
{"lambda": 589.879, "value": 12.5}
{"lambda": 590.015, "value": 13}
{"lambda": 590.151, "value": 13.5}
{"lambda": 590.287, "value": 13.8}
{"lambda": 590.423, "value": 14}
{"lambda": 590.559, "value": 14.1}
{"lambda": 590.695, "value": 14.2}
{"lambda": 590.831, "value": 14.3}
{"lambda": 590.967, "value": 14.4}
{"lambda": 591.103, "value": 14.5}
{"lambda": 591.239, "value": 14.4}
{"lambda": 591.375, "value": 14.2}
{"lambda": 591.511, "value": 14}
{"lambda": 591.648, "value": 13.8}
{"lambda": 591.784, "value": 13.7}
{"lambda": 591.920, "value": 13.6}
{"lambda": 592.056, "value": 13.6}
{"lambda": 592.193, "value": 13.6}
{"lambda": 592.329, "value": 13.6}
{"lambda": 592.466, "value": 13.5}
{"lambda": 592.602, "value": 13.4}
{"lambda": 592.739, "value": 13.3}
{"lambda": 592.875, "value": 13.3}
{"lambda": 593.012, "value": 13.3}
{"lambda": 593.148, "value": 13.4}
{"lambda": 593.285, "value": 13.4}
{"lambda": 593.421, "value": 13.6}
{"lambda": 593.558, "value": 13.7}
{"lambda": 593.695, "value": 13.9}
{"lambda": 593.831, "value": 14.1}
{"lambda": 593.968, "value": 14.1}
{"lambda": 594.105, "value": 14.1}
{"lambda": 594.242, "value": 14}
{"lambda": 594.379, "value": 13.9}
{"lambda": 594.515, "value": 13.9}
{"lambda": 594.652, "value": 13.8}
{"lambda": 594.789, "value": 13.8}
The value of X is 0.12 nm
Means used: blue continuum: 13.7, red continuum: 13.7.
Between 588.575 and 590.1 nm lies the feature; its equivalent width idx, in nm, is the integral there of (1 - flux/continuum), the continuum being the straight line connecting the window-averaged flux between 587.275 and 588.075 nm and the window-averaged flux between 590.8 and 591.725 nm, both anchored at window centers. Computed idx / 0.25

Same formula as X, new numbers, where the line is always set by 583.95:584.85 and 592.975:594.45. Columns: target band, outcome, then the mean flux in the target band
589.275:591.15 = 0.09 nm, 13.2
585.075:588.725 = 0.10 nm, 13.6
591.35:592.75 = 0.02 nm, 13.7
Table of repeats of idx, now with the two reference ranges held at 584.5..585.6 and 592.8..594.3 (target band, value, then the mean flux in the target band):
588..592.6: 0.22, 13.1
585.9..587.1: 0.01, 13.8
